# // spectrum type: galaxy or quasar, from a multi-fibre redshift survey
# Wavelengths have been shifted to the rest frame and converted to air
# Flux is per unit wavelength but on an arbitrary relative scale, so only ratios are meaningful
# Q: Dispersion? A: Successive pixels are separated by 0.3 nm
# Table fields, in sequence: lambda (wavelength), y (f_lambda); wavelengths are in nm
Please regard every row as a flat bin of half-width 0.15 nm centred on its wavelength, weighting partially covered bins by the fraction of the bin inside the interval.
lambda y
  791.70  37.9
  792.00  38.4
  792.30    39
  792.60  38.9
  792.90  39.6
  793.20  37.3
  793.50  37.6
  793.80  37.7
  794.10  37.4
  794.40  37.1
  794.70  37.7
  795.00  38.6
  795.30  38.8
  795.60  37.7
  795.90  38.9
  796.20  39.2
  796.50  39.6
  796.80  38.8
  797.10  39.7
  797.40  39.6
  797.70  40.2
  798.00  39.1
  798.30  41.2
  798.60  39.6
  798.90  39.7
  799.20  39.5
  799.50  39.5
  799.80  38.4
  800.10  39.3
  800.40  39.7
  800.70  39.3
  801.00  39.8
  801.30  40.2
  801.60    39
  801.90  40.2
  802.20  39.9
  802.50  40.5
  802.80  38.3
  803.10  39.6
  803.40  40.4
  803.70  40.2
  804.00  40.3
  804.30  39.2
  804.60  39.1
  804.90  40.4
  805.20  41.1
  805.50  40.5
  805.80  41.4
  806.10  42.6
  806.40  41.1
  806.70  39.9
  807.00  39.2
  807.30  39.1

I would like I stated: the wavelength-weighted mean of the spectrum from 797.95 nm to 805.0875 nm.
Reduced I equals 39.7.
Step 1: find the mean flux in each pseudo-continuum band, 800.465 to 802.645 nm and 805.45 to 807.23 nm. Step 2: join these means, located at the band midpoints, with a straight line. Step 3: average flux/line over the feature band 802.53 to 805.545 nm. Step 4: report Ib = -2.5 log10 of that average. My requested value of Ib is 0.010 mag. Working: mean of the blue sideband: 39.8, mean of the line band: 39.9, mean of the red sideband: 40.7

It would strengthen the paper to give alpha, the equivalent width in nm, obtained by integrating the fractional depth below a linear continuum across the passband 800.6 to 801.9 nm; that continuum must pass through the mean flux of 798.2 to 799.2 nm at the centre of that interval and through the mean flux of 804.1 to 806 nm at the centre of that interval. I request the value 0.02 nm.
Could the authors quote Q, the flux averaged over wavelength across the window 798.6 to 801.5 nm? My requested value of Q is 39.5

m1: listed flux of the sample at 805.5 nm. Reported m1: 40.5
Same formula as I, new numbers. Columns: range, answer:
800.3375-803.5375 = 39.7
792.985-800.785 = 38.9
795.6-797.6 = 39.2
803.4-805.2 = 40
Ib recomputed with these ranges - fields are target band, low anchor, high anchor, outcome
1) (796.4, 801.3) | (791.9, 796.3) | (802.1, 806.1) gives -0.012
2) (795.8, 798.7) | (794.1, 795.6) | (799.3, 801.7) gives -0.029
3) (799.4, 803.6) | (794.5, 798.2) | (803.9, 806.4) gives 0.010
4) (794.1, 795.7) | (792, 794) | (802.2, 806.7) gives 0.021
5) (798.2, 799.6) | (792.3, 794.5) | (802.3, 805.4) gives -0.023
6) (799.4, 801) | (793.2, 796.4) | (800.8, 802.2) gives 0.005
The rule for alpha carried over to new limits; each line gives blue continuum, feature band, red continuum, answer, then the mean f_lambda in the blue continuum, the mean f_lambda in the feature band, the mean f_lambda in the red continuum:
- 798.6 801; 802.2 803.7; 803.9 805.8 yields 0.00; 39.4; 39.8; 40.2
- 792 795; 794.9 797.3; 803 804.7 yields -0.03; 38.1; 38.9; 39.8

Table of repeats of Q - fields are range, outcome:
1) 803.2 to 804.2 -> 40.2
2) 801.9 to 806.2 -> 40.2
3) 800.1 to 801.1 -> 39.5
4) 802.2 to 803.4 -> 39.6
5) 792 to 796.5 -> 38.3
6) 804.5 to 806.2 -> 40.9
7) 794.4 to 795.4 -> 38.2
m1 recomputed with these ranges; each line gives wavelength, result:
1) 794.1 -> 37.4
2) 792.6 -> 38.9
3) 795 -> 38.6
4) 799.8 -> 38.4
